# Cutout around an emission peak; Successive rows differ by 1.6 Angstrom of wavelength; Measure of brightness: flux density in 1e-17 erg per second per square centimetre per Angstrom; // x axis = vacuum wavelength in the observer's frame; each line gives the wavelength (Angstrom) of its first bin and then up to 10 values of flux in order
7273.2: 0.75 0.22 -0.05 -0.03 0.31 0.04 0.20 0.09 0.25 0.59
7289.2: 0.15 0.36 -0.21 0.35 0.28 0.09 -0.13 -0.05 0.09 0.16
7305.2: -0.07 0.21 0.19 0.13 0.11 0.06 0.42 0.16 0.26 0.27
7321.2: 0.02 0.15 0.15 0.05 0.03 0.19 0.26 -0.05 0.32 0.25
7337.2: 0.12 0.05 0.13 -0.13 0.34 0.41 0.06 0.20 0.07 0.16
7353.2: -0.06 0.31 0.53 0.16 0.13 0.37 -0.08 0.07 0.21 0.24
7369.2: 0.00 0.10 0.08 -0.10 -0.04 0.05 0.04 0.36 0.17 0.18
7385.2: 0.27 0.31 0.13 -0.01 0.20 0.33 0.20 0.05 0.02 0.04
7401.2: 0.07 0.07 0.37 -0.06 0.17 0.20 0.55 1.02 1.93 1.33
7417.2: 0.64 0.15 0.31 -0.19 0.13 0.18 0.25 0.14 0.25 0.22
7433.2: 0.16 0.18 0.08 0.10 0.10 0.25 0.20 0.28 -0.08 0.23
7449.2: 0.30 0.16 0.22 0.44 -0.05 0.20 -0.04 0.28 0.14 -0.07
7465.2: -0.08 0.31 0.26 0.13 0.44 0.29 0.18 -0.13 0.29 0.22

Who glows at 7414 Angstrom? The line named H-gamma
